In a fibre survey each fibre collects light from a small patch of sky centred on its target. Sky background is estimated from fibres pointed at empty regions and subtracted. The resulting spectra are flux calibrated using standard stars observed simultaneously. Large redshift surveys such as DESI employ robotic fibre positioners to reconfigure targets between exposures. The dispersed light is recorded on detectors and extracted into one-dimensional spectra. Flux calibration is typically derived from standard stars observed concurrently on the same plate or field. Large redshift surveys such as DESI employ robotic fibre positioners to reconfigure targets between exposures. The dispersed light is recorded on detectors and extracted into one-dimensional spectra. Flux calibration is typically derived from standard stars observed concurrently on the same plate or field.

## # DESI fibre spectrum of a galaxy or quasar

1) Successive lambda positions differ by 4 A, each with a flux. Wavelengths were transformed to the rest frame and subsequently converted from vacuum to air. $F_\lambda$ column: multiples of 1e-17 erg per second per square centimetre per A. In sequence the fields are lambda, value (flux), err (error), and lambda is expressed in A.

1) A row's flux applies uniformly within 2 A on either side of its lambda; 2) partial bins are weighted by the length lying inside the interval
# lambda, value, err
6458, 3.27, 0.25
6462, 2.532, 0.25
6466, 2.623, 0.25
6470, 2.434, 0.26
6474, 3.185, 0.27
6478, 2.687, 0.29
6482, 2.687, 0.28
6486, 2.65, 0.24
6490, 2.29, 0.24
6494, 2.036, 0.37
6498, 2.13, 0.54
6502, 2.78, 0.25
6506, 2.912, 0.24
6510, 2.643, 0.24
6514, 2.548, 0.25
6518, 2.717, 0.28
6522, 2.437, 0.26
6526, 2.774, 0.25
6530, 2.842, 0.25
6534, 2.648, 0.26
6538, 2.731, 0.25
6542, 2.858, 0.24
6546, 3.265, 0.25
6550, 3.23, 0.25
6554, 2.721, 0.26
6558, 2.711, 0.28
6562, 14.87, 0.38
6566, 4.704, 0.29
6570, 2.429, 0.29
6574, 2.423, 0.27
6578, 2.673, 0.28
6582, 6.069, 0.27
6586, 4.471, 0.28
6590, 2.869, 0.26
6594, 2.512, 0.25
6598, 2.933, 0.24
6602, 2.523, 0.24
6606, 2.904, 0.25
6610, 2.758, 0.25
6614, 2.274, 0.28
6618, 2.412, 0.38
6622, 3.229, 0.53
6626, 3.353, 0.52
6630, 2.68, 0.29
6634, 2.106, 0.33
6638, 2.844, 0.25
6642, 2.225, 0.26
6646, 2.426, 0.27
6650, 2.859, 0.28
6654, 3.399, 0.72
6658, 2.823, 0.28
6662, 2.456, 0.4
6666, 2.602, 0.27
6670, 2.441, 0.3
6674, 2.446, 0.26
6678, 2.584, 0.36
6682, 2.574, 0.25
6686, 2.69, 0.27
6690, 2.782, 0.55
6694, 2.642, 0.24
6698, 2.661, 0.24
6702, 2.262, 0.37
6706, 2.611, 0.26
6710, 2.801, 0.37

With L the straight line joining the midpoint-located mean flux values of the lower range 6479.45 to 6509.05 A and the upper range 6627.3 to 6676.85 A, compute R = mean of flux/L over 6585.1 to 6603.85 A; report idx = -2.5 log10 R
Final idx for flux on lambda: -0.16 mag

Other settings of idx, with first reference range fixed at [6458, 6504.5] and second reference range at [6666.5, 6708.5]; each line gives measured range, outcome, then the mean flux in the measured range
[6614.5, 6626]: -0.106 mag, 2.84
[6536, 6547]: -0.135 mag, 2.92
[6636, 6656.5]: -0.072 mag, 2.75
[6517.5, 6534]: -0.043 mag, 2.68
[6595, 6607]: -0.072 mag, 2.75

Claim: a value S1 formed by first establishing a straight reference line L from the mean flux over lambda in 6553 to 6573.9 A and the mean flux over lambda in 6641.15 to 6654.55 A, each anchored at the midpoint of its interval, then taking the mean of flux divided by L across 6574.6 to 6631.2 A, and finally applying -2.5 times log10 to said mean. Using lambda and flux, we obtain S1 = 0.30 mag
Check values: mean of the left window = 5.34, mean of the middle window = 3.11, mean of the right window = 2.7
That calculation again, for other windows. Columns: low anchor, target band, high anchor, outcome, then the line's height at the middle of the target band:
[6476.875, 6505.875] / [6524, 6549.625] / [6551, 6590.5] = 0.28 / 3.71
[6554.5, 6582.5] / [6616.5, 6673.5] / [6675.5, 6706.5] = 0.27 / 3.48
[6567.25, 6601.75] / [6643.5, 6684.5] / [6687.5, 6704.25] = 0.05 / 2.79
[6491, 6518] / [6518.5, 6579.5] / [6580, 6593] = -0.04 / 3.49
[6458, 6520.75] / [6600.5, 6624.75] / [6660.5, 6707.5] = -0.05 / 2.58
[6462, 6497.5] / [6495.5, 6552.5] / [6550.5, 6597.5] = 0.22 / 3.38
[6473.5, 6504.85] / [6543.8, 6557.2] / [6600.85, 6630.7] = -0.15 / 2.65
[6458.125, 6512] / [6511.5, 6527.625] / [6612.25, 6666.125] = 0.00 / 2.63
